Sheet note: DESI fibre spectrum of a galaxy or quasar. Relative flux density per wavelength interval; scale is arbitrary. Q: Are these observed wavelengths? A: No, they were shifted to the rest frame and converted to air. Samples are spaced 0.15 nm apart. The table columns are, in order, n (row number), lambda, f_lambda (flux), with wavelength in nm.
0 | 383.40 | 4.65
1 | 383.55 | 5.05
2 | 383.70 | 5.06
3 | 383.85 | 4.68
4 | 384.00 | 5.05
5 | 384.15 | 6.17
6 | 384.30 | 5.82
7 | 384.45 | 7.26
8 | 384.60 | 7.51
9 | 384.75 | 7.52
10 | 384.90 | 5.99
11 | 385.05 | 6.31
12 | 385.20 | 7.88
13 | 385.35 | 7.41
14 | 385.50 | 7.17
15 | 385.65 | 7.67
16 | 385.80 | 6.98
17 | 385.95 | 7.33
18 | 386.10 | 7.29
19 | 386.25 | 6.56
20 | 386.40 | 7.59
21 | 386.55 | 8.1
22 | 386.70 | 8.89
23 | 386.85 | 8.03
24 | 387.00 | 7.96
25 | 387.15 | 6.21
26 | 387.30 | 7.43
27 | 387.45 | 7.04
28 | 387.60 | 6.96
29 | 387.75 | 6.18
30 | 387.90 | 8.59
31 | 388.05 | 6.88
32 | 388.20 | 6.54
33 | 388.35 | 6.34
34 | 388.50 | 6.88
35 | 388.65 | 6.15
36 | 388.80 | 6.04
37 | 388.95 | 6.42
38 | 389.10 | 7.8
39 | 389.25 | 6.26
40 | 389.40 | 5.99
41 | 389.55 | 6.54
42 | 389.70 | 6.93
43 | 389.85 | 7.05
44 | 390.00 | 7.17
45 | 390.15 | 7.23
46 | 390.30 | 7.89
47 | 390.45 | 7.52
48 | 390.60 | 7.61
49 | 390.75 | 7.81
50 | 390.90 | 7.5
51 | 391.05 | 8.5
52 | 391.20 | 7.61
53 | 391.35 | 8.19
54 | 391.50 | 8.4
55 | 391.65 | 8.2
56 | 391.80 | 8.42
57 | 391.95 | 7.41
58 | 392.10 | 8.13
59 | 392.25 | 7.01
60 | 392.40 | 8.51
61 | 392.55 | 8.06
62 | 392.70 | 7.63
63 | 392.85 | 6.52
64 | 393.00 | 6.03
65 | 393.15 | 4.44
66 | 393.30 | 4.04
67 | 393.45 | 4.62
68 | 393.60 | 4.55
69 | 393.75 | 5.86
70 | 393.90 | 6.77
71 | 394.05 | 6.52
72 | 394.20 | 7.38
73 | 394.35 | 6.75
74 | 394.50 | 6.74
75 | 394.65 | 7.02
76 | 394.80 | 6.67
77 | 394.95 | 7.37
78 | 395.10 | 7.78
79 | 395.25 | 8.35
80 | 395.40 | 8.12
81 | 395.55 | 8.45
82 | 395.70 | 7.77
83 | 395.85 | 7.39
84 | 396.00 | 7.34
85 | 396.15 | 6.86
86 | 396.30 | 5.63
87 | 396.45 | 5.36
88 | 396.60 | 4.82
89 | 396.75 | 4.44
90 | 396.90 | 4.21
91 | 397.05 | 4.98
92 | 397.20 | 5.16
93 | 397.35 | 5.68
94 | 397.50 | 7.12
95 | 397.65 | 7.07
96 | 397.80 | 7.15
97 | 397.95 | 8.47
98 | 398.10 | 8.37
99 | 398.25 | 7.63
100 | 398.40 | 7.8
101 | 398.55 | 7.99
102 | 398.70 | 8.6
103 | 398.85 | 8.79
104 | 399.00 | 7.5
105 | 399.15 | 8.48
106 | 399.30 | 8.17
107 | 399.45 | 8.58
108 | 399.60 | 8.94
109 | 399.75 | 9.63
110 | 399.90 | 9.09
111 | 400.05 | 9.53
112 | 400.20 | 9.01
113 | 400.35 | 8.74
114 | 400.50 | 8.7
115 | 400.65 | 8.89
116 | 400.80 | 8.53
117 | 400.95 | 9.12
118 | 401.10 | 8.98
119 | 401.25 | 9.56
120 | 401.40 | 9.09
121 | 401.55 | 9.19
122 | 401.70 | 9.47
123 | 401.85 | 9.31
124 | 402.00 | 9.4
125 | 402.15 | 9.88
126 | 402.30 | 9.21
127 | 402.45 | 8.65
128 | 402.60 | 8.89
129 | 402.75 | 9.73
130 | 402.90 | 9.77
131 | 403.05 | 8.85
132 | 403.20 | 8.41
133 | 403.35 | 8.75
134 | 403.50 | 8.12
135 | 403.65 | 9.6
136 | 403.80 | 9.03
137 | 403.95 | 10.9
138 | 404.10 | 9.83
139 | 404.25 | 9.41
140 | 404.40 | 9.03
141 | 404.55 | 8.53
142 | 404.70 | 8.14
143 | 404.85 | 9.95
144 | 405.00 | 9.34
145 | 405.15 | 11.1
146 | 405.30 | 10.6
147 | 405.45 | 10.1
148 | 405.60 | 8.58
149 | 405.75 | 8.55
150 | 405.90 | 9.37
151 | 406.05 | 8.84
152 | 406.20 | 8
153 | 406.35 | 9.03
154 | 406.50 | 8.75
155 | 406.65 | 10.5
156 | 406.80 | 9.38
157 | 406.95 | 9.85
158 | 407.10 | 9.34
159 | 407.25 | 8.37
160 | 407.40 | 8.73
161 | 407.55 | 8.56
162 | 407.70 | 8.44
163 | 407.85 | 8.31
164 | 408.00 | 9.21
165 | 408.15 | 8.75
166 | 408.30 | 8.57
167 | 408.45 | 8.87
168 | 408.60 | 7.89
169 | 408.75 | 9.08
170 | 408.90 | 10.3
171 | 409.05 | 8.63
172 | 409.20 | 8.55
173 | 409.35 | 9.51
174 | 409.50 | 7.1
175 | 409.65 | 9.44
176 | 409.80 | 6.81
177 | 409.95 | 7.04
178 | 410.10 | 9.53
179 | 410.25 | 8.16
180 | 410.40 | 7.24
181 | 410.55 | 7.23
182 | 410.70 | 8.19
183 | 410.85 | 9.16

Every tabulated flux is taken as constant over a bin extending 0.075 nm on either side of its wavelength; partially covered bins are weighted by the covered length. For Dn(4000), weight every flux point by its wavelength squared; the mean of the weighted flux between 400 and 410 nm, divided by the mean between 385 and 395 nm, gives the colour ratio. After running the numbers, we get 1.38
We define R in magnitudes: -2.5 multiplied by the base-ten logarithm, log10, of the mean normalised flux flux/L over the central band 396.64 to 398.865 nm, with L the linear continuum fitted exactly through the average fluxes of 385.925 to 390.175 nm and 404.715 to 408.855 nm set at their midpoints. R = 0.19 mag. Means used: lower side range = 7.04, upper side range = 9.11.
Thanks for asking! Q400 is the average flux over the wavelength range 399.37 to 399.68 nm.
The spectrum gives 8.76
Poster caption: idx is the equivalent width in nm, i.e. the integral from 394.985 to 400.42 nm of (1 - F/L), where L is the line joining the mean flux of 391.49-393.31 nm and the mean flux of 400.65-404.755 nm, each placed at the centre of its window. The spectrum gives 0.50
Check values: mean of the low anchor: 7.2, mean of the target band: 7.47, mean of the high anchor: 9.16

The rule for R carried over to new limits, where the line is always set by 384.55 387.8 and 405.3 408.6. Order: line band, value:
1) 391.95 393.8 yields 0.228 mag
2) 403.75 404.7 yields -0.074 mag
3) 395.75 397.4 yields 0.393 mag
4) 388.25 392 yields 0.050 mag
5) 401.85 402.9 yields -0.089 mag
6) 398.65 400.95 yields -0.047 mag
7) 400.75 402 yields -0.082 mag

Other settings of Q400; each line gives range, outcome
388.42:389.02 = 6.37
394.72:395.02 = 7.01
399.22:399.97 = 8.88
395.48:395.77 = 8.11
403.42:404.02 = 9.39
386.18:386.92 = 7.84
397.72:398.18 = 7.98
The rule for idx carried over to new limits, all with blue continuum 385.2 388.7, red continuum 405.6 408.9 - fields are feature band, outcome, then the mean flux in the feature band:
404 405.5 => -0.158 nm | 9.62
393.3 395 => 0.341 nm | 6.27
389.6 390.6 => 0.027 nm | 7.3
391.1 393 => -0.029 nm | 7.78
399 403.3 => -0.322 nm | 9.04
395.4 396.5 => 0.123 nm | 7.09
